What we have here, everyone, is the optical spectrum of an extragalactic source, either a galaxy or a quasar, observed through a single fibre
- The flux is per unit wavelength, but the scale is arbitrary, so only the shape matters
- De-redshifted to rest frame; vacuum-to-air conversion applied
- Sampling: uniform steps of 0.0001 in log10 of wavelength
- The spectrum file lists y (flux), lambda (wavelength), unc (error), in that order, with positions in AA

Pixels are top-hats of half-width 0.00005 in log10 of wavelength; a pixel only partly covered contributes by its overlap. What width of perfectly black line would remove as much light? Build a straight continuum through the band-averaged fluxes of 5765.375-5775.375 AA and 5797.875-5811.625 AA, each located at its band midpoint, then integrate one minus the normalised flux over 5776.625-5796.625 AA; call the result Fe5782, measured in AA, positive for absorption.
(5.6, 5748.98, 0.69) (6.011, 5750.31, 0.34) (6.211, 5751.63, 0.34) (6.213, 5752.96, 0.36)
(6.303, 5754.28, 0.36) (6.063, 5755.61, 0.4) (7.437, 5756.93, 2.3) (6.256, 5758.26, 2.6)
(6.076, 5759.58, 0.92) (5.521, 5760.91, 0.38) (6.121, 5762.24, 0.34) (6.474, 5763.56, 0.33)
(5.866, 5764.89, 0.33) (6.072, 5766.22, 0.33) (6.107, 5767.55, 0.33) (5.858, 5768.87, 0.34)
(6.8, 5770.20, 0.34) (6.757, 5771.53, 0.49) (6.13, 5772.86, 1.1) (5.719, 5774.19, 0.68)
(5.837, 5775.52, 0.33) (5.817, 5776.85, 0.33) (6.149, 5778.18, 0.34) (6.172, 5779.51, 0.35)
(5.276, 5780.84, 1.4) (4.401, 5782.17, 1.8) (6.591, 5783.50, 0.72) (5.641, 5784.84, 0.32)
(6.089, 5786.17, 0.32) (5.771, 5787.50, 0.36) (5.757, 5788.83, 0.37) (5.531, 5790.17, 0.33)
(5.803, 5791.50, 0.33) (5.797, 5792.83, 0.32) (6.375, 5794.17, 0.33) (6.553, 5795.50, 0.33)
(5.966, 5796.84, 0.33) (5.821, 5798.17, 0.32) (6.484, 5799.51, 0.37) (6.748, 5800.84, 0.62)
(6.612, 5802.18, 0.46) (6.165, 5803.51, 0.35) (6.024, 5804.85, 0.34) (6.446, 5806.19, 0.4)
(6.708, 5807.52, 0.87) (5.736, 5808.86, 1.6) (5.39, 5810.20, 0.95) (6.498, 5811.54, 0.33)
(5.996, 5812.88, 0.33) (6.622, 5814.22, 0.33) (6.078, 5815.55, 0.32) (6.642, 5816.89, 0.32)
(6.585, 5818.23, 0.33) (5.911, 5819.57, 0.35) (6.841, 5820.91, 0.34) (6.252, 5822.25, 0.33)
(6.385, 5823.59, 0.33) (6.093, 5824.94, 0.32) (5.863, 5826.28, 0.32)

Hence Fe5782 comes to 1.1 AA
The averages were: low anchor 6.18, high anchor 6.24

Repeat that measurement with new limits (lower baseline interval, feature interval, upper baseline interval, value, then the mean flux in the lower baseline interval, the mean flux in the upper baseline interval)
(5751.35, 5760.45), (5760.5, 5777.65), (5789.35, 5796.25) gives 0.4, 6.35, 6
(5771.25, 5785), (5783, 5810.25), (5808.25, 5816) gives -0.7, 5.84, 6.06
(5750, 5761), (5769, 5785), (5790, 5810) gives 0.7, 6.28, 6.18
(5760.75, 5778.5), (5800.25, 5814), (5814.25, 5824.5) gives 0.2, 6.1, 6.39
